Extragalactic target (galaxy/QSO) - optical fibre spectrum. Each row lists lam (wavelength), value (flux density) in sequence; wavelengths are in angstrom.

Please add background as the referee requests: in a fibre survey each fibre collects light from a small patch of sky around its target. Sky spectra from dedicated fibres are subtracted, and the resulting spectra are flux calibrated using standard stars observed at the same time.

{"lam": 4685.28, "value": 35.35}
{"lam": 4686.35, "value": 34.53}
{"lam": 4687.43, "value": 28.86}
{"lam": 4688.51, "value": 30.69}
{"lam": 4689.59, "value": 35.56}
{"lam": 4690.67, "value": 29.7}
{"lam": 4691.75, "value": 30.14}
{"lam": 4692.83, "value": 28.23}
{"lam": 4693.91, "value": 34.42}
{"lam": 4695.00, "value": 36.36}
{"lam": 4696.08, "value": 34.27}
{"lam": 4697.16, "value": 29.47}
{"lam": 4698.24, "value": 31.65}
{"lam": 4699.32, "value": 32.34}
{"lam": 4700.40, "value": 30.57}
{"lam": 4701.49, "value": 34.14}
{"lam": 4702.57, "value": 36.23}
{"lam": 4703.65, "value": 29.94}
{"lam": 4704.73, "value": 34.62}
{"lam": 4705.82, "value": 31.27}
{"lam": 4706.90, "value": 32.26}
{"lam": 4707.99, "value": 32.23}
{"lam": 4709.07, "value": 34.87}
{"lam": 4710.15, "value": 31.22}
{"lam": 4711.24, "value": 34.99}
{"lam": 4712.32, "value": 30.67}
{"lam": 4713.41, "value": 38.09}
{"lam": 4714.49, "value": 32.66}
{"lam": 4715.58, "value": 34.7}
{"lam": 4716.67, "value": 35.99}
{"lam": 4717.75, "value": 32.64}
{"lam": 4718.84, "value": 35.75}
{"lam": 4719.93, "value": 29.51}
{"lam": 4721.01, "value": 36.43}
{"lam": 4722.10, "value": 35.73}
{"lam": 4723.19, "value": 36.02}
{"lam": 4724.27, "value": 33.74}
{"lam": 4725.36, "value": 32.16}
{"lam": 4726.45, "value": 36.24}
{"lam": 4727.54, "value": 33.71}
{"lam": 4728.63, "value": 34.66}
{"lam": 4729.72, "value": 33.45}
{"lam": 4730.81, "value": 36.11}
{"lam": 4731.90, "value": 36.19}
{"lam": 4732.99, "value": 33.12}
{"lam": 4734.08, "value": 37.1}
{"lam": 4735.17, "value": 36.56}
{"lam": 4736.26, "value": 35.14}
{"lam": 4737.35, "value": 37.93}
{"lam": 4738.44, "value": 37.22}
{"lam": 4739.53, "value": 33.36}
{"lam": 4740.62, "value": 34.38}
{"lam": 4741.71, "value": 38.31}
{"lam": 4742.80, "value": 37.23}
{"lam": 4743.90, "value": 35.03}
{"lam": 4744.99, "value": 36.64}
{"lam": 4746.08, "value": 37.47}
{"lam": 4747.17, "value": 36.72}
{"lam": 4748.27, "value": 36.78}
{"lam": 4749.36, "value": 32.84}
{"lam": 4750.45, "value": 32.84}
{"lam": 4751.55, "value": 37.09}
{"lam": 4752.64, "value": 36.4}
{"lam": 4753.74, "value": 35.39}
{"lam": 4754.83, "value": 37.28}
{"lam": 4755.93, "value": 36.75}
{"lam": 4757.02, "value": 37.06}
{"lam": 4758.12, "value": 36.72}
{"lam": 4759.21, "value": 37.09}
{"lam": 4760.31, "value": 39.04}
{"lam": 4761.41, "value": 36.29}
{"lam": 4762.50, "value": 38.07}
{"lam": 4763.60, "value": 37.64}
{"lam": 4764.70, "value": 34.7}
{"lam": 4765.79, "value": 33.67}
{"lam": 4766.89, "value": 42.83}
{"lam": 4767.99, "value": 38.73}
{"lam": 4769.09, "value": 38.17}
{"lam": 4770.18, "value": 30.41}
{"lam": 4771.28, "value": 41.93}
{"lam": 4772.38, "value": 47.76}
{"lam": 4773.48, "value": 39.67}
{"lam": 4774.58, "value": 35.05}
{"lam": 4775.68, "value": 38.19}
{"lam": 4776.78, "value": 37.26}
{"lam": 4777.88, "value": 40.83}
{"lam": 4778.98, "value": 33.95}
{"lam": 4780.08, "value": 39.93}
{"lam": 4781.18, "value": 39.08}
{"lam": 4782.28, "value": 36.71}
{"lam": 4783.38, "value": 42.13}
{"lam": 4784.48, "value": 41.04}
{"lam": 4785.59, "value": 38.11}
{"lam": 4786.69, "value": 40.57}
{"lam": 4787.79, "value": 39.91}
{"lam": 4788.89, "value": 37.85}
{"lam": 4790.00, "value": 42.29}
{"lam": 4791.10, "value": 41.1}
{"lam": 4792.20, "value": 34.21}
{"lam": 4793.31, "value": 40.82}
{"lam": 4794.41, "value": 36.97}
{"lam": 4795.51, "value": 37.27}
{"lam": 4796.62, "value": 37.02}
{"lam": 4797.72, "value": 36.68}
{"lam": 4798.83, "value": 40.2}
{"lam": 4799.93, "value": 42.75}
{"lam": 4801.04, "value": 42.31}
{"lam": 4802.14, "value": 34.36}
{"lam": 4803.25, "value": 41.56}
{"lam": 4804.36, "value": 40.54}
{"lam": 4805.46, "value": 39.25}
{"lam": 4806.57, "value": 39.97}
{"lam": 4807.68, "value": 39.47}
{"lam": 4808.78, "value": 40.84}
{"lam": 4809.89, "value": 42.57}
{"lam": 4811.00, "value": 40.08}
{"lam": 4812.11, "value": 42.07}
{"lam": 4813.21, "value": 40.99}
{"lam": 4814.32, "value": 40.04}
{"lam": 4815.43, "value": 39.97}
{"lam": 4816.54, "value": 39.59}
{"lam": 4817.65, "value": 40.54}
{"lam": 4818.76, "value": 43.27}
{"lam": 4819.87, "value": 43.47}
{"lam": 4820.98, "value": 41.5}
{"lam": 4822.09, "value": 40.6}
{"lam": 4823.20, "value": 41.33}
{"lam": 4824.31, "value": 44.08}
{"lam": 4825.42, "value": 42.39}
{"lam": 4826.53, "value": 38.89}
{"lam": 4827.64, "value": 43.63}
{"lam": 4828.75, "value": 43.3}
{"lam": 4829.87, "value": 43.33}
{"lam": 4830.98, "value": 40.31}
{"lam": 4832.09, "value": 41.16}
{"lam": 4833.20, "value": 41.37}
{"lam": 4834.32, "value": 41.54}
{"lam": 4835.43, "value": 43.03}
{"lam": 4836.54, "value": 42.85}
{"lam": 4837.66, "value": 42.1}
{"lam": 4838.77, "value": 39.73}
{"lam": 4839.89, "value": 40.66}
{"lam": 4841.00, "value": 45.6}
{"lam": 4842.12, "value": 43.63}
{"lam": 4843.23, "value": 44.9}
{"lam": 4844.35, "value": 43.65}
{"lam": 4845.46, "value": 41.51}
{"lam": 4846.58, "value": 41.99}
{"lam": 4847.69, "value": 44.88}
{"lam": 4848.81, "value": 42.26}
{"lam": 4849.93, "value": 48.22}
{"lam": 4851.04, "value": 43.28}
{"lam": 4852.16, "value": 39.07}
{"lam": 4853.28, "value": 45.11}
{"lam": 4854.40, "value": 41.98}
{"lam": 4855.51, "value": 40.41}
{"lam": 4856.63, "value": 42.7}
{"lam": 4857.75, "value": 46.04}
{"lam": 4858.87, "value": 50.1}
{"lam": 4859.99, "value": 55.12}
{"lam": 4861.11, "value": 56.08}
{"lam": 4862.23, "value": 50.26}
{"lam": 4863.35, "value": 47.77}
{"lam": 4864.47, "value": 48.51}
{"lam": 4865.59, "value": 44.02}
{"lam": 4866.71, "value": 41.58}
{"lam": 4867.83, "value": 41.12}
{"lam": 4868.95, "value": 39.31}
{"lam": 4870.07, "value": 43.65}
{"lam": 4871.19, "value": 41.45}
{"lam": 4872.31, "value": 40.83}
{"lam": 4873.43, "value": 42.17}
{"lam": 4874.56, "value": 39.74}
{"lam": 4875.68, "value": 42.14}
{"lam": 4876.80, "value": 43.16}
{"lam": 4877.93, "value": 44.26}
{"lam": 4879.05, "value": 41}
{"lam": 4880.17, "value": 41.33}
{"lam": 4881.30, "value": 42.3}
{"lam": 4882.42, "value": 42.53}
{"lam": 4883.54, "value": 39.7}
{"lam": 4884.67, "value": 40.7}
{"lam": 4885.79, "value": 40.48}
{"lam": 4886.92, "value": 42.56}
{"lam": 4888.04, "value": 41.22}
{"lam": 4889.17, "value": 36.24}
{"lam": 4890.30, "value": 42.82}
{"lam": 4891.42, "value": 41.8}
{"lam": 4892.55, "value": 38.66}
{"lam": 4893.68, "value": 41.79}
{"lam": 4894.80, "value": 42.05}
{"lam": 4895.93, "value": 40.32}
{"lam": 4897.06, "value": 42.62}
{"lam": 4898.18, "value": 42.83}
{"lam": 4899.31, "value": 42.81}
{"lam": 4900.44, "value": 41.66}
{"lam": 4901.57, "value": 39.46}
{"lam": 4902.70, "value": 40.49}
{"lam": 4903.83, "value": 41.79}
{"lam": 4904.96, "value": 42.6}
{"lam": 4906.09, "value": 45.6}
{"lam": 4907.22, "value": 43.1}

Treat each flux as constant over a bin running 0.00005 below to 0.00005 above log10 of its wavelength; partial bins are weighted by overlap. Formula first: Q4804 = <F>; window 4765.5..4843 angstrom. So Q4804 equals 40.3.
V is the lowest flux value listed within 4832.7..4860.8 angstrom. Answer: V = 39.07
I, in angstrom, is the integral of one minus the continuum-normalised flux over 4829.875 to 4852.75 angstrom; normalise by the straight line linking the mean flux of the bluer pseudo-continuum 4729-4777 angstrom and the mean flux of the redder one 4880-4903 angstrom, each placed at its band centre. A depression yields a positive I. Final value -1.8 angstrom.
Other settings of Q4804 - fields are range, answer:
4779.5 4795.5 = 39.3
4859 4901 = 43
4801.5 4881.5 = 42.7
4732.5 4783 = 37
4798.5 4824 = 40.8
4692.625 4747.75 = 34.3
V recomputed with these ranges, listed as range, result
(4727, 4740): 33.12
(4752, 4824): 30.41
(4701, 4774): 29.51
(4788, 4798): 34.21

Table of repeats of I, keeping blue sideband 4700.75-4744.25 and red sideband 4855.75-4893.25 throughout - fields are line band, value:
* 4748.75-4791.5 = -0.81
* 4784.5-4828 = -0.94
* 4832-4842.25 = -0.25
